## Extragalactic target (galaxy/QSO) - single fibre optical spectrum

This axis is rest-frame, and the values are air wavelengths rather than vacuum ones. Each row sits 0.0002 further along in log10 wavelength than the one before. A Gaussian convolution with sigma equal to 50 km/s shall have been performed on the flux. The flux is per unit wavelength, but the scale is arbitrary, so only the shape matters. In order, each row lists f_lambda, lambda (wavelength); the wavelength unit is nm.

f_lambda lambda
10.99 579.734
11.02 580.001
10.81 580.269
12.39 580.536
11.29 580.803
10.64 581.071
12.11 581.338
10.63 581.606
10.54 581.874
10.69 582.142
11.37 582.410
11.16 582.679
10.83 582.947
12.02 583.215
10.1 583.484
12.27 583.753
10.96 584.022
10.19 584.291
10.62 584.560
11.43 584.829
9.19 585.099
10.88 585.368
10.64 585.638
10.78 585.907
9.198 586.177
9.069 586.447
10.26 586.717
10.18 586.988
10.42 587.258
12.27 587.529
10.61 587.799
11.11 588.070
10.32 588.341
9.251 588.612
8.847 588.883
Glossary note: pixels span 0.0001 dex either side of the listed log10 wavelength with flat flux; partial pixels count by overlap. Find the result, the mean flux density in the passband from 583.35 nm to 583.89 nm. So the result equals 11.2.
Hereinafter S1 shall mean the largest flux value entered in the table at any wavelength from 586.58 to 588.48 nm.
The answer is 12.27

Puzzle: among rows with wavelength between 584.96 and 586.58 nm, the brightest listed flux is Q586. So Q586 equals 10.88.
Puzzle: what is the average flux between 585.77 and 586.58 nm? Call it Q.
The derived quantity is 9.69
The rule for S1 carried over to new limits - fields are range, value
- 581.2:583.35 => 12.11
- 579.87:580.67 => 12.39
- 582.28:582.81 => 11.37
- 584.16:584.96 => 11.43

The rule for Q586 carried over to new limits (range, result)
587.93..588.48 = 11.11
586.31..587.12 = 10.26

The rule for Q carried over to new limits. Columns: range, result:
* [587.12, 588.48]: 10.9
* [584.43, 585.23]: 10.4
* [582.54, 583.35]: 11.3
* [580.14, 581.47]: 11.5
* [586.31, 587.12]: 9.83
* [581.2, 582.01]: 11.1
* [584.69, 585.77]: 10.5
